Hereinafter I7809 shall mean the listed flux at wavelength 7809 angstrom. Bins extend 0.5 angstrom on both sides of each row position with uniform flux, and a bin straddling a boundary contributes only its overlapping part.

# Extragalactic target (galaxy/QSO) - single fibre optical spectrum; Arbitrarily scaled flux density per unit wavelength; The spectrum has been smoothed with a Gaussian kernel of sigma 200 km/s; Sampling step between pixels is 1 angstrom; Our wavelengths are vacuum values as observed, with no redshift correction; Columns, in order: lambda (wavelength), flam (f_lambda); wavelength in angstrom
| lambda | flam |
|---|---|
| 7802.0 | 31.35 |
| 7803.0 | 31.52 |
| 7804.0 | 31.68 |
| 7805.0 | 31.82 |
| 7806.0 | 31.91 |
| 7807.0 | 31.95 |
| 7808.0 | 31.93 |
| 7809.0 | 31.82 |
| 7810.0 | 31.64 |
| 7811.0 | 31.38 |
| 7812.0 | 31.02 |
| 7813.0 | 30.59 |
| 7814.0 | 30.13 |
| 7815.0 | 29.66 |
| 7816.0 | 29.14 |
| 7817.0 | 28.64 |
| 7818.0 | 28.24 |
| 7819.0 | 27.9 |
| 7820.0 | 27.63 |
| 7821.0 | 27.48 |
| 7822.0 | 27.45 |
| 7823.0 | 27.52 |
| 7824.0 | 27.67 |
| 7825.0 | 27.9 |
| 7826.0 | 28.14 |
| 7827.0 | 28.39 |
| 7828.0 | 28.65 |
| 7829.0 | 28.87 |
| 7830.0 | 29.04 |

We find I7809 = 31.82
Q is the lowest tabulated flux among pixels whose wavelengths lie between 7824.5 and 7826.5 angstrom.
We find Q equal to 27.9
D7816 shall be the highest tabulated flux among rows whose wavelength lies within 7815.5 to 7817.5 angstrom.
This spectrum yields 29.14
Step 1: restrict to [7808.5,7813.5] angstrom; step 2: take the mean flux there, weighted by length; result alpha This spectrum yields 31.3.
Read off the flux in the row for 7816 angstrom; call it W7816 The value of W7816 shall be 29.14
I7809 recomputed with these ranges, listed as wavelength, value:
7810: 31.64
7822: 27.45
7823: 27.52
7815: 29.66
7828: 28.65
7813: 30.59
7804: 31.68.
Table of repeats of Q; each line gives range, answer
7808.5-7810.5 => 31.64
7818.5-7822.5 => 27.45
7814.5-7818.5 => 28.24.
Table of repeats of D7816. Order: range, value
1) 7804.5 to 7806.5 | 31.91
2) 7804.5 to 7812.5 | 31.95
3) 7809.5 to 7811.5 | 31.64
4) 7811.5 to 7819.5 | 31.02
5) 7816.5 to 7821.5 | 28.64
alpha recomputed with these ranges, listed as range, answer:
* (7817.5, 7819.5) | 28.1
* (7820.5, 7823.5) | 27.5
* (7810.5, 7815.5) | 30.6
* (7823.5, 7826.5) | 27.9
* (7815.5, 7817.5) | 28.9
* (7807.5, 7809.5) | 31.9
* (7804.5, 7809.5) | 31.9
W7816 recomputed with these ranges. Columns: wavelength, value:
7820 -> 27.63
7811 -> 31.38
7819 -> 27.9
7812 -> 31.02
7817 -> 28.64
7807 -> 31.95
